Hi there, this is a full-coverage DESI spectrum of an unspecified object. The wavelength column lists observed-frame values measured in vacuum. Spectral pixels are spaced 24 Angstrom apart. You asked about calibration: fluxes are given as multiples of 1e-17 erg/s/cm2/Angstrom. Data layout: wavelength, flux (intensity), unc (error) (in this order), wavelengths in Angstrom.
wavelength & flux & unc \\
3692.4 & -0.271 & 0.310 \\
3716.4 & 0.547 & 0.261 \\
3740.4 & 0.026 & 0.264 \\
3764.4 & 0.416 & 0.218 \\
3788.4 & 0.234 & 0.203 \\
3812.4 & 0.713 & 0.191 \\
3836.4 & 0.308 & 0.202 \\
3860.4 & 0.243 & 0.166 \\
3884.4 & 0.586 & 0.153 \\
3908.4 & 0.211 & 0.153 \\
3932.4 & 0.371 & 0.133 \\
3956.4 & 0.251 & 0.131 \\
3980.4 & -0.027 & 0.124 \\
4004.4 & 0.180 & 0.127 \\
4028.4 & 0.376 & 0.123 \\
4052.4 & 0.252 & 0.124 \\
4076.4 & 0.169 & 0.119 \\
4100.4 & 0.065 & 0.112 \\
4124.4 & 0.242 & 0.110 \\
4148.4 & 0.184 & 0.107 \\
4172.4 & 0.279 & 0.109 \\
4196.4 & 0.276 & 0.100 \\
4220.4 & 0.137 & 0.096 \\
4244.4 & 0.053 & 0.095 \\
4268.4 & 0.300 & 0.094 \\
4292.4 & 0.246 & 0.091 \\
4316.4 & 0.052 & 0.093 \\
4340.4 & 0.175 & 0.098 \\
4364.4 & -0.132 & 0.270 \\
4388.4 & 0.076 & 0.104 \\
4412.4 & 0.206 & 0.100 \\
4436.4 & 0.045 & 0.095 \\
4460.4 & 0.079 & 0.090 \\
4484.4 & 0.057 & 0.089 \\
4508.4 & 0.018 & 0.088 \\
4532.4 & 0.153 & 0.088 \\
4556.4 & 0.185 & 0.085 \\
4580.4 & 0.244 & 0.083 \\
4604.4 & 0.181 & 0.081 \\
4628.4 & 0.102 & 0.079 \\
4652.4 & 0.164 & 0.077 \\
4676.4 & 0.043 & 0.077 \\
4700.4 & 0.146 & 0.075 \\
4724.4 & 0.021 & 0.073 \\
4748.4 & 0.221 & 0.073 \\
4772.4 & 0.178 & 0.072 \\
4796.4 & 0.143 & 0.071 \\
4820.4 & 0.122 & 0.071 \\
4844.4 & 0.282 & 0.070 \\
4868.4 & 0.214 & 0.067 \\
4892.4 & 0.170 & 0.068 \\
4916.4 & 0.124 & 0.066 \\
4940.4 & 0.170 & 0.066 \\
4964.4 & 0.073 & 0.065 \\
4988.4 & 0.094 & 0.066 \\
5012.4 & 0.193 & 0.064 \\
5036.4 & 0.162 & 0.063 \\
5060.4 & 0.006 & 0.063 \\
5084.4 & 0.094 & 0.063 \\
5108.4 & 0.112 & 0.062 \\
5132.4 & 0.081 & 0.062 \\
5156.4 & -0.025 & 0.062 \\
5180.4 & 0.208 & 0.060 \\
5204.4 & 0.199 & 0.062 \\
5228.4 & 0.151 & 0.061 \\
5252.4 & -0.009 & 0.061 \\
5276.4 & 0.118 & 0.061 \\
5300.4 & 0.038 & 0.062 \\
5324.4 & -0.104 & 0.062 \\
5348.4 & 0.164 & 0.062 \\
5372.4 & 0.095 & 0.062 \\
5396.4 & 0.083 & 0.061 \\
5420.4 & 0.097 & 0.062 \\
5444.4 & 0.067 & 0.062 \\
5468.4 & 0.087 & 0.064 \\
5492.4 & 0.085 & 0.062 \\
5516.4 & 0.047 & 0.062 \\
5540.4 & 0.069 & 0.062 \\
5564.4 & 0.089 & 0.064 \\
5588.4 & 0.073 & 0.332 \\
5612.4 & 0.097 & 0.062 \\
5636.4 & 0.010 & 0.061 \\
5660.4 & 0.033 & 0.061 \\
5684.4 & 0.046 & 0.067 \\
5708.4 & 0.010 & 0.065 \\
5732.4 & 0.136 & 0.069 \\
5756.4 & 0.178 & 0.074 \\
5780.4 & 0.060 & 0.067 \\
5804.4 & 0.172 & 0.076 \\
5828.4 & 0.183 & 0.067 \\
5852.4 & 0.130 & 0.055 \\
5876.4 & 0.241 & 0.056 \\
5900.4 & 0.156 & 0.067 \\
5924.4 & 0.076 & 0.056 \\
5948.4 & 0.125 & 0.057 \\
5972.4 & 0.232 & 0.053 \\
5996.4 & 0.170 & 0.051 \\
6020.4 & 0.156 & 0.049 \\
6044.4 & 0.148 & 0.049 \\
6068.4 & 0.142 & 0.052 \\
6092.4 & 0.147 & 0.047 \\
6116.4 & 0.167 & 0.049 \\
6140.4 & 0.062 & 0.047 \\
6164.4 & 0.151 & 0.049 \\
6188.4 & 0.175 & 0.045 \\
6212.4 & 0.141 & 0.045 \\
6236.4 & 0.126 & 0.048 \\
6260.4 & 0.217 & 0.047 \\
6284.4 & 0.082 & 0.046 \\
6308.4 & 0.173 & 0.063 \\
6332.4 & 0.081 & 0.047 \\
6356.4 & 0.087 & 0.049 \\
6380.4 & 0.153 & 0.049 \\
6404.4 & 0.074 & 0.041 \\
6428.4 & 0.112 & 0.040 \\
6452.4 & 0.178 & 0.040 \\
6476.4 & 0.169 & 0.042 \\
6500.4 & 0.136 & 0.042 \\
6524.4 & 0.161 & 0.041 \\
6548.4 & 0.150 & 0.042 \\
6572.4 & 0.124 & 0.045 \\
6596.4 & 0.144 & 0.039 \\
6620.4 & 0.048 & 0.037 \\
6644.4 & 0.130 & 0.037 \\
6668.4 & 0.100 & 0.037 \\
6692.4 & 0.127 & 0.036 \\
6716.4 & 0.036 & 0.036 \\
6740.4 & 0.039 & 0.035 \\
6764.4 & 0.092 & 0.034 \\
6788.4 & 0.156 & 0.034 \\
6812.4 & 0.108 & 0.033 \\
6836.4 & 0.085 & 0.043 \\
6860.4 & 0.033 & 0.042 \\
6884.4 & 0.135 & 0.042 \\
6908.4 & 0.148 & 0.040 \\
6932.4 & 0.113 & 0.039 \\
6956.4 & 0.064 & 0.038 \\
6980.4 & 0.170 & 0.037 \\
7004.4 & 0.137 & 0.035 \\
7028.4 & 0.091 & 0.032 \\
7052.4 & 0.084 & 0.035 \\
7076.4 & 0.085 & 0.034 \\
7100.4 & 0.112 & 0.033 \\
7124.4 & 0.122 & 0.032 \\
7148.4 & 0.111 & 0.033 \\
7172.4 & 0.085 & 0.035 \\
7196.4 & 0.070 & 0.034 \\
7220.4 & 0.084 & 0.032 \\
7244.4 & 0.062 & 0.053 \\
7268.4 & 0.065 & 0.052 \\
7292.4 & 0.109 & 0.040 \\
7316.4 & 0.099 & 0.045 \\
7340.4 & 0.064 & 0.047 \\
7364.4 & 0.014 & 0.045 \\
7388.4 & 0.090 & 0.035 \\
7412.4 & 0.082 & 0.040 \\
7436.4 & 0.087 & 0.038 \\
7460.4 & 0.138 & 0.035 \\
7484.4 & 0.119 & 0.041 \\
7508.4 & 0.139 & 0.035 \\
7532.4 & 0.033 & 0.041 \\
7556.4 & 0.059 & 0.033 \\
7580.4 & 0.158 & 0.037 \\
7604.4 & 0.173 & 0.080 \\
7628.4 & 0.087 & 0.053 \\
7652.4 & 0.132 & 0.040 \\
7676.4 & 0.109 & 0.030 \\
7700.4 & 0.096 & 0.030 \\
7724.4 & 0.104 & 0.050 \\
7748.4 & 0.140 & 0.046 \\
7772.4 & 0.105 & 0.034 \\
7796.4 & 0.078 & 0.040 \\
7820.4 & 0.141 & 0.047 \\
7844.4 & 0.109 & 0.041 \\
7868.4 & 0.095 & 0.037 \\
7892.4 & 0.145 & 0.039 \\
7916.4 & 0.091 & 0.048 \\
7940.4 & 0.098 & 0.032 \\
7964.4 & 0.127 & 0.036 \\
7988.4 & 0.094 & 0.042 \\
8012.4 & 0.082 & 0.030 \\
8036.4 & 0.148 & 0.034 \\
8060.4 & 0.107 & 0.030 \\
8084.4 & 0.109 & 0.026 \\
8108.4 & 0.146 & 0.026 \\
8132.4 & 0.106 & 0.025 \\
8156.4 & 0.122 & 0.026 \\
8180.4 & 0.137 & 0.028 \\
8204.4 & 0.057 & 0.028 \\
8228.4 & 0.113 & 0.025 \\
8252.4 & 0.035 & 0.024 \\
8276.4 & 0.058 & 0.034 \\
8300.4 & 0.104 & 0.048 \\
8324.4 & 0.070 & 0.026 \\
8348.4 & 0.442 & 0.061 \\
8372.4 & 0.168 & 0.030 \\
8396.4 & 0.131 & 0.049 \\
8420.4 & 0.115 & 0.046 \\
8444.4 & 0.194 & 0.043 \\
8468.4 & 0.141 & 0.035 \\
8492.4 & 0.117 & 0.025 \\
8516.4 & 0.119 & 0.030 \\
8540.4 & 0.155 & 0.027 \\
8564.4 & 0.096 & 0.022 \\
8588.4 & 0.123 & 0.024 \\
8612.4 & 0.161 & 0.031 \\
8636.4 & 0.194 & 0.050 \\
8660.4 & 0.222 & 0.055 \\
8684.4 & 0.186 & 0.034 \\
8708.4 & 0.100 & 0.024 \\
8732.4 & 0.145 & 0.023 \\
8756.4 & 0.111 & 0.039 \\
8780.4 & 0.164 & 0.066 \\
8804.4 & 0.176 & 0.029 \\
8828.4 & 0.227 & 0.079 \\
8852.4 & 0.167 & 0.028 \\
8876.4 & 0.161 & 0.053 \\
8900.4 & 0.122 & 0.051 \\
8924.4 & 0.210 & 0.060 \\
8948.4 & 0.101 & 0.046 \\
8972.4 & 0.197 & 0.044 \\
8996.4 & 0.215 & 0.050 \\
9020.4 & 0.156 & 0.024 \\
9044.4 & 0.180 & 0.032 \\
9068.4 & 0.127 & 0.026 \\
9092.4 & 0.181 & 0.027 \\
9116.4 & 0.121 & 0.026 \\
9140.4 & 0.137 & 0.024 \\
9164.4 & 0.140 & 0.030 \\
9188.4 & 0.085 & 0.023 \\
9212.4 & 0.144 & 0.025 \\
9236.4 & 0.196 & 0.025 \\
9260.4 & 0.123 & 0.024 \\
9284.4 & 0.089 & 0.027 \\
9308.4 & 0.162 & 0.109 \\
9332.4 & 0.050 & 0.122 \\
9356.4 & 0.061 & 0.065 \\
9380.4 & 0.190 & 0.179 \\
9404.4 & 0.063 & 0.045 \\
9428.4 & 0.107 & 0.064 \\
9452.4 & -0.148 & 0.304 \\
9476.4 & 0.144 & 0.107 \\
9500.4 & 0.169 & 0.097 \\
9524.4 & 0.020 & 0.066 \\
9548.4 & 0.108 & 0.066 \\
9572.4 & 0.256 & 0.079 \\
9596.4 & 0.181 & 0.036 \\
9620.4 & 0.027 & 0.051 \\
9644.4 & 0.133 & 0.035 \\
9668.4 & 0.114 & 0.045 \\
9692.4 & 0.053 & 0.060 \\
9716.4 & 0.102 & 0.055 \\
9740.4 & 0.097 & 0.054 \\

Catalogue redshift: 1.241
